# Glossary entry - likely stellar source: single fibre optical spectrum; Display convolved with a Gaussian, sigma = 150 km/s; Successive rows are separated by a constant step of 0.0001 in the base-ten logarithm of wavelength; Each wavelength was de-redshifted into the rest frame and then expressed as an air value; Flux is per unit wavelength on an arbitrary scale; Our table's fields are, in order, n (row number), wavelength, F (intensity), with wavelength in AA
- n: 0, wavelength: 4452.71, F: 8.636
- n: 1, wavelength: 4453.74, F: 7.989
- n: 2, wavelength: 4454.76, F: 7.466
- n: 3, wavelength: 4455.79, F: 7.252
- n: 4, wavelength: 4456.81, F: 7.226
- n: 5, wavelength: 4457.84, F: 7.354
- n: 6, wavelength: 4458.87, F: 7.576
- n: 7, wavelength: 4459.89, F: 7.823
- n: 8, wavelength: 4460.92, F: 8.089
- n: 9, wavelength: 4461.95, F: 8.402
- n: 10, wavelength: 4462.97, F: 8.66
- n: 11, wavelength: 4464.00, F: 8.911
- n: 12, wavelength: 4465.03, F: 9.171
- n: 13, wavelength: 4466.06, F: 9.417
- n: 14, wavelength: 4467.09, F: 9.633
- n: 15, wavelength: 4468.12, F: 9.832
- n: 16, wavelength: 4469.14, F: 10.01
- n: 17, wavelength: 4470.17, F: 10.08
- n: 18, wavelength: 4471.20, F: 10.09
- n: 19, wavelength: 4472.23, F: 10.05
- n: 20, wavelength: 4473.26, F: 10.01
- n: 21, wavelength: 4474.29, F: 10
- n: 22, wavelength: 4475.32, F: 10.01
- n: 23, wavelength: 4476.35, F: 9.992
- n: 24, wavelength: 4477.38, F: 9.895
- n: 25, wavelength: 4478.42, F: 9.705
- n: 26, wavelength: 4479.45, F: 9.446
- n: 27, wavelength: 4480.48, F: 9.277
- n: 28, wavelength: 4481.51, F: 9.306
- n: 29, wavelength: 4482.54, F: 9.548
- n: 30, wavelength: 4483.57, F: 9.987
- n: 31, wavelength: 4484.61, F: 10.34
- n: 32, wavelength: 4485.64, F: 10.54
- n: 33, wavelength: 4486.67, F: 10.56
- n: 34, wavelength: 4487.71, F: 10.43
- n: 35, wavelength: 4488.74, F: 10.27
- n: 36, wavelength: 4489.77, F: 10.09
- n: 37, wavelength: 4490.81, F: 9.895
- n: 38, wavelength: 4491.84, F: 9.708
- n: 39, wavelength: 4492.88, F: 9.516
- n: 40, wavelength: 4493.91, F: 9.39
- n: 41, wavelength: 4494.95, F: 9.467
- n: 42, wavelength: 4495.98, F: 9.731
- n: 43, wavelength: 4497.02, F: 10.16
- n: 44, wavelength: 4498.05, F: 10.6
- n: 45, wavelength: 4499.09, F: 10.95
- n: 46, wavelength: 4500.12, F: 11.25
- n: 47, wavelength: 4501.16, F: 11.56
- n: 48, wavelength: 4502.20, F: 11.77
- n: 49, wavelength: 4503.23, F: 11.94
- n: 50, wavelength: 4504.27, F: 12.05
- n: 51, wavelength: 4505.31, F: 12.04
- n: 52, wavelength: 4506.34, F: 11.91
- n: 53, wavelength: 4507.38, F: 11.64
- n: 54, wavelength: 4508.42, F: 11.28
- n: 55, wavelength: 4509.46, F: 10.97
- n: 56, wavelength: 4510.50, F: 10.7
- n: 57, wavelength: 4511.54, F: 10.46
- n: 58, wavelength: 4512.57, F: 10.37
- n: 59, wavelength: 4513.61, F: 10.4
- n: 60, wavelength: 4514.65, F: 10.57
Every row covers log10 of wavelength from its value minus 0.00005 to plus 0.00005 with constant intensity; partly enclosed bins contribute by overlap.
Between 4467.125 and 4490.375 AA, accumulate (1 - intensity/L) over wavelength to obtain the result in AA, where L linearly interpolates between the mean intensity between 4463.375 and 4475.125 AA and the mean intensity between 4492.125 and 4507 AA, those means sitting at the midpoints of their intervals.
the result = 0.3 AA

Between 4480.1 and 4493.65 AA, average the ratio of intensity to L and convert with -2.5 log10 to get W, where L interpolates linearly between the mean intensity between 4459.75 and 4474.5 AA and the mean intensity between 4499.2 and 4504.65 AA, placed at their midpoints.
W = 0.07 mag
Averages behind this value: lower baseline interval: 9.37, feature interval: 9.96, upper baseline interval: 11.7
